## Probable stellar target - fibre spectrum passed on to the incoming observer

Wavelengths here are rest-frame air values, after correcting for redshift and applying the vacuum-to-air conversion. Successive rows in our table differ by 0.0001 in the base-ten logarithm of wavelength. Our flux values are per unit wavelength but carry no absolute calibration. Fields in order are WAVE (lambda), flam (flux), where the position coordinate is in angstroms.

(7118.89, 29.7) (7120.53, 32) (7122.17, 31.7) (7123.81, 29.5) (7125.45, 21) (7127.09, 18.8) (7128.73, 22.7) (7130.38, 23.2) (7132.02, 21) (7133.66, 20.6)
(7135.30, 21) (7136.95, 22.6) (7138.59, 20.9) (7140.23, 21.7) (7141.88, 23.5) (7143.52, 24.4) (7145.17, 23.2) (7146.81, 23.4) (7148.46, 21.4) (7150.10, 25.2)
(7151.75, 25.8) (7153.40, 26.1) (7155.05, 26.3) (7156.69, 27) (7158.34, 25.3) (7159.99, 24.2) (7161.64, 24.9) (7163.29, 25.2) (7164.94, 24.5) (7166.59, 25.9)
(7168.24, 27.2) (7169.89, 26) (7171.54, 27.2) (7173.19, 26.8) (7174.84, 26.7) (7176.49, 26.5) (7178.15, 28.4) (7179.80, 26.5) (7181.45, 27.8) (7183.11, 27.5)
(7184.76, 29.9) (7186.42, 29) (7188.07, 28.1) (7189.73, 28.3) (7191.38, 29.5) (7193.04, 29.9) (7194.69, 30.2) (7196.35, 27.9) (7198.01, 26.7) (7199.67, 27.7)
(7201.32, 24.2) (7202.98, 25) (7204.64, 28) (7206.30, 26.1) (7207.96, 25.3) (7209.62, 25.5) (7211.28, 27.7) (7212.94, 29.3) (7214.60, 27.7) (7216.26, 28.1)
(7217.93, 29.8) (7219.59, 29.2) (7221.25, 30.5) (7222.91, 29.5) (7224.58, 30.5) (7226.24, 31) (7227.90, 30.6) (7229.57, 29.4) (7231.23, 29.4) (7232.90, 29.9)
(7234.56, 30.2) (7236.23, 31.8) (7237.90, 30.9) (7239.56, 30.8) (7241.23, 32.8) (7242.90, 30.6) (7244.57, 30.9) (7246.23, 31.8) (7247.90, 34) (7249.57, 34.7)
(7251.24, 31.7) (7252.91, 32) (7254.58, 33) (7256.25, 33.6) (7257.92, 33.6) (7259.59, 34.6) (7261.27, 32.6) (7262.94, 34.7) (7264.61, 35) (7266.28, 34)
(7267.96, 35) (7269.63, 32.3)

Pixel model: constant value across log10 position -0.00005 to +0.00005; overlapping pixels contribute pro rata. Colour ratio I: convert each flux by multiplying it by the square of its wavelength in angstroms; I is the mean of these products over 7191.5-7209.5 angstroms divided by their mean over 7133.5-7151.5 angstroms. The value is 1.2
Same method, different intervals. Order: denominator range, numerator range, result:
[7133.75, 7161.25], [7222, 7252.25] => 1.34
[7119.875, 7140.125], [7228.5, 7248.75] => 1.36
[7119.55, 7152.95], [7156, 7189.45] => 1.14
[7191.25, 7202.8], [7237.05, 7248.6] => 1.16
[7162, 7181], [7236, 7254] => 1.24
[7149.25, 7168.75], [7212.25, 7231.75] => 1.18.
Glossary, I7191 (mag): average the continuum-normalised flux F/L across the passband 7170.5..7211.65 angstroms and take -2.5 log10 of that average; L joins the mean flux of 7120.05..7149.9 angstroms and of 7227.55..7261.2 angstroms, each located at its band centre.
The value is 0.01 mag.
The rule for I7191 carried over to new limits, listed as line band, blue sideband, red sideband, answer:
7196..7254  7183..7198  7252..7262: 0.06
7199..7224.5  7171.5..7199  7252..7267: 0.09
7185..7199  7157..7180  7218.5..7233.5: -0.04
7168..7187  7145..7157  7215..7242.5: -0.03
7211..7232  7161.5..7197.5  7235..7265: 0.04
